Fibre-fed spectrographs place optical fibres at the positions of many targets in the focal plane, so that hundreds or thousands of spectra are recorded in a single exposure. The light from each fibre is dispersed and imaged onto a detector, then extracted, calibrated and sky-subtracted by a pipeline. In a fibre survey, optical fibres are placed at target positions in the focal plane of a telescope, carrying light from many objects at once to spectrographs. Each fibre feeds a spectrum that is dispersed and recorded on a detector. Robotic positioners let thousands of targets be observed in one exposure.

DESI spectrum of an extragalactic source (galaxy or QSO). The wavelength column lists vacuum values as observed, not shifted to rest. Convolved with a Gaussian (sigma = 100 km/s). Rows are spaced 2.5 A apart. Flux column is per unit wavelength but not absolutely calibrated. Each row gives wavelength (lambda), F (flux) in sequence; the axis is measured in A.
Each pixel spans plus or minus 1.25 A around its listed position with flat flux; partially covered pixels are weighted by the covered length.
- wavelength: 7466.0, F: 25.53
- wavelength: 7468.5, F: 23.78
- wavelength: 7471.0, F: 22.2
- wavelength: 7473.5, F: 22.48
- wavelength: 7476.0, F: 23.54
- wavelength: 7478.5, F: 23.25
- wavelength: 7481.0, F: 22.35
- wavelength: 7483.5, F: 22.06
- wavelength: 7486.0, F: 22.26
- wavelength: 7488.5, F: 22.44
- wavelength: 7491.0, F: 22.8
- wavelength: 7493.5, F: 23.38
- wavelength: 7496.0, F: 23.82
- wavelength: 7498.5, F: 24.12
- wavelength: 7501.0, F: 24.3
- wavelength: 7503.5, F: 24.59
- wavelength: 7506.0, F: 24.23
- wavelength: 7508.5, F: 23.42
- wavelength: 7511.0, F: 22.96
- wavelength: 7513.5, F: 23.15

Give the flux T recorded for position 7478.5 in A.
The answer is 23.25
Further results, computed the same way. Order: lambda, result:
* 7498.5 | 24.12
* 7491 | 22.8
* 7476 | 23.54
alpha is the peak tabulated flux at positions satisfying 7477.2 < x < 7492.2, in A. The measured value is 23.25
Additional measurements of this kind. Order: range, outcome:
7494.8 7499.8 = 24.12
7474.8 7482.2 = 23.54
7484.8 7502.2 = 24.3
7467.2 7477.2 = 23.78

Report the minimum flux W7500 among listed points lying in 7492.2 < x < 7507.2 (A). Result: 23.38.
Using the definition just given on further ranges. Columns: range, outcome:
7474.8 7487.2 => 22.06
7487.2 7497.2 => 22.44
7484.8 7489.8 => 22.26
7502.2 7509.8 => 23.42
